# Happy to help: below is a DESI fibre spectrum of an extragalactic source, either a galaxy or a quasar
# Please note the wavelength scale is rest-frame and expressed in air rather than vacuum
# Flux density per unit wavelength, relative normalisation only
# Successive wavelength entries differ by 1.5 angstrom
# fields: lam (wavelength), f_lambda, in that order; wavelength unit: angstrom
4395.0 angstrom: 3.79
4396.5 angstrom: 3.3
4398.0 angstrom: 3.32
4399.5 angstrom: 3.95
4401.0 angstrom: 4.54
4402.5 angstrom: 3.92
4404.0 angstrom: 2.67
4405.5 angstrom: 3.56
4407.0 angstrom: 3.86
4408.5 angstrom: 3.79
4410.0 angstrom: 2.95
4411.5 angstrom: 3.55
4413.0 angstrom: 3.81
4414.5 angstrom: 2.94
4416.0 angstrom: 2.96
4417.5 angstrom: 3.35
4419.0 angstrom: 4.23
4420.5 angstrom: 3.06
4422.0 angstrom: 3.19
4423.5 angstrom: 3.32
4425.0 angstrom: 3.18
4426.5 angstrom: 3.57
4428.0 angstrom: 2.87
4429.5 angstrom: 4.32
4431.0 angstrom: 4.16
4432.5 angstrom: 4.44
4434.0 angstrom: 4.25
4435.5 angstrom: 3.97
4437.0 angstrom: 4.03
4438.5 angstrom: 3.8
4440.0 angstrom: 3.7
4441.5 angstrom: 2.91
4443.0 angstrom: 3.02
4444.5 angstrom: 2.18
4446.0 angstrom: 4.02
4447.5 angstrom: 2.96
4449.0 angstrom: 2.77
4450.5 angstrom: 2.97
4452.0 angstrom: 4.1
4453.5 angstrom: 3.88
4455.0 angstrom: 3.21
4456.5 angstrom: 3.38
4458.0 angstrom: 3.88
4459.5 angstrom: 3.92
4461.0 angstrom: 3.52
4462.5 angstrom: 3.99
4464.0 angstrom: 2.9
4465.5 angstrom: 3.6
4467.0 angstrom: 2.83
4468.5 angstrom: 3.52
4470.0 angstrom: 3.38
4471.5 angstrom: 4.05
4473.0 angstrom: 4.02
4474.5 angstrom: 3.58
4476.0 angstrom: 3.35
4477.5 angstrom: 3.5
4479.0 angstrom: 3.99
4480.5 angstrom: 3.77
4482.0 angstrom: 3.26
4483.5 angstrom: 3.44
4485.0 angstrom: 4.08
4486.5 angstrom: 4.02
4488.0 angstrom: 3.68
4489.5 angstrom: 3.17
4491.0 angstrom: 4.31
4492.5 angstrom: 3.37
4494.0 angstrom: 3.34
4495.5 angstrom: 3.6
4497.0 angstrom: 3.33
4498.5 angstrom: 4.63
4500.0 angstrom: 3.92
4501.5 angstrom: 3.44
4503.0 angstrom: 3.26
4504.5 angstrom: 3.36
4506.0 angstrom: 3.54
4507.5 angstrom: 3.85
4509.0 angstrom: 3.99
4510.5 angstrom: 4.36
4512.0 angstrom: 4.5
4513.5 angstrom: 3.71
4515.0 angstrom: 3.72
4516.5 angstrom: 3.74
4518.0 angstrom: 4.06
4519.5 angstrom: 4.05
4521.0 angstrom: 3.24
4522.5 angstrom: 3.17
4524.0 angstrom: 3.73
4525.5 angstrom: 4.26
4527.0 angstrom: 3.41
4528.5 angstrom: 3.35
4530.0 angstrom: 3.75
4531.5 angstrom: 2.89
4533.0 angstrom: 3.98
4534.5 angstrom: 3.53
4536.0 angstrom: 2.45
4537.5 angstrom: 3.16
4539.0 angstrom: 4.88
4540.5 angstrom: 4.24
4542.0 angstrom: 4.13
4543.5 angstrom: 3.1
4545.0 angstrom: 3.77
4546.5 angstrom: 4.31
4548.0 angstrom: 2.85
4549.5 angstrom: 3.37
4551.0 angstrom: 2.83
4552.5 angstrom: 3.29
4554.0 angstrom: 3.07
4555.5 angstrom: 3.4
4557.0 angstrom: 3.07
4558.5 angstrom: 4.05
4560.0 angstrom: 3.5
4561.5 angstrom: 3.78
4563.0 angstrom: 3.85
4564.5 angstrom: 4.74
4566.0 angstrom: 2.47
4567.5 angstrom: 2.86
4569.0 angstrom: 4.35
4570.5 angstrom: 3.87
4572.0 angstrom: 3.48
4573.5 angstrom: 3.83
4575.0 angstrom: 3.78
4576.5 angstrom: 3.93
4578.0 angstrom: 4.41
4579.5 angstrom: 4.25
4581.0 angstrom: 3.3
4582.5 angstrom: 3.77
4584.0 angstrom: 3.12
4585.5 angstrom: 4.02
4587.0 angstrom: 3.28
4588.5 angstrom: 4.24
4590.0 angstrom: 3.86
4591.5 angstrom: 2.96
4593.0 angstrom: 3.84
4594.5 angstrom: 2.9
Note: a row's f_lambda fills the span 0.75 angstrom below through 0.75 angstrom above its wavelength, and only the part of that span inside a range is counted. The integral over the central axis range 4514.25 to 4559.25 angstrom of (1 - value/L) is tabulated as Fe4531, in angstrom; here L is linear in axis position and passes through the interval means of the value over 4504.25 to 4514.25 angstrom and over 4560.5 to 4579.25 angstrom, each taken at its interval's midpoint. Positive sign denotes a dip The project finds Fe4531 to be 3.5 angstrom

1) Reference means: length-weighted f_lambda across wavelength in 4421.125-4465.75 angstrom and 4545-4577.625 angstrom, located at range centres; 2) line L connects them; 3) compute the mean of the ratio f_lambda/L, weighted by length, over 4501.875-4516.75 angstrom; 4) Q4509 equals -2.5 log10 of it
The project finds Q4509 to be -0.07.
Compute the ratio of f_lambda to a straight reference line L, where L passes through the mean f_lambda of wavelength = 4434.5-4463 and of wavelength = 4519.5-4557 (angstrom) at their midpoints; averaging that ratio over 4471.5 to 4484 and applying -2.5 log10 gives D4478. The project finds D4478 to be -0.05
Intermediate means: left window 3.49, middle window 3.64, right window 3.51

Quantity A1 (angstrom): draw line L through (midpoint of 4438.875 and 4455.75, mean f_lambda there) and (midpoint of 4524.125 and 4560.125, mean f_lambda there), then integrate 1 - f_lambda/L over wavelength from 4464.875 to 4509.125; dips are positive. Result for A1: -3.4 angstrom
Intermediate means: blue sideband 3.26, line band 3.63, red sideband 3.53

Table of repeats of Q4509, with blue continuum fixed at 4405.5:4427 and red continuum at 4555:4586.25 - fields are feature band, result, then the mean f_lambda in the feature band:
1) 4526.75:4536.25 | 0.079 mag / 3.38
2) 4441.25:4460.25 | 0.047 mag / 3.33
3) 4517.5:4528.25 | -0.018 mag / 3.68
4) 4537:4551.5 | -0.009 mag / 3.69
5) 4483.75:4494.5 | -0.046 mag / 3.71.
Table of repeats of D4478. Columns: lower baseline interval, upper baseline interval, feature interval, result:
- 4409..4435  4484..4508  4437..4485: 0.04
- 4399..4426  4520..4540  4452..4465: -0.03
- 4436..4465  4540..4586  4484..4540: -0.05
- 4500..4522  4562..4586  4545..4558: 0.14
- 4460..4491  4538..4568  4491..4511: -0.03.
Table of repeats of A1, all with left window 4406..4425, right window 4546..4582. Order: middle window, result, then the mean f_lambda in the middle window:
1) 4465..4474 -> -0.2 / 3.57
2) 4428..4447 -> -1.4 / 3.69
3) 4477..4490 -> -0.6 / 3.67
